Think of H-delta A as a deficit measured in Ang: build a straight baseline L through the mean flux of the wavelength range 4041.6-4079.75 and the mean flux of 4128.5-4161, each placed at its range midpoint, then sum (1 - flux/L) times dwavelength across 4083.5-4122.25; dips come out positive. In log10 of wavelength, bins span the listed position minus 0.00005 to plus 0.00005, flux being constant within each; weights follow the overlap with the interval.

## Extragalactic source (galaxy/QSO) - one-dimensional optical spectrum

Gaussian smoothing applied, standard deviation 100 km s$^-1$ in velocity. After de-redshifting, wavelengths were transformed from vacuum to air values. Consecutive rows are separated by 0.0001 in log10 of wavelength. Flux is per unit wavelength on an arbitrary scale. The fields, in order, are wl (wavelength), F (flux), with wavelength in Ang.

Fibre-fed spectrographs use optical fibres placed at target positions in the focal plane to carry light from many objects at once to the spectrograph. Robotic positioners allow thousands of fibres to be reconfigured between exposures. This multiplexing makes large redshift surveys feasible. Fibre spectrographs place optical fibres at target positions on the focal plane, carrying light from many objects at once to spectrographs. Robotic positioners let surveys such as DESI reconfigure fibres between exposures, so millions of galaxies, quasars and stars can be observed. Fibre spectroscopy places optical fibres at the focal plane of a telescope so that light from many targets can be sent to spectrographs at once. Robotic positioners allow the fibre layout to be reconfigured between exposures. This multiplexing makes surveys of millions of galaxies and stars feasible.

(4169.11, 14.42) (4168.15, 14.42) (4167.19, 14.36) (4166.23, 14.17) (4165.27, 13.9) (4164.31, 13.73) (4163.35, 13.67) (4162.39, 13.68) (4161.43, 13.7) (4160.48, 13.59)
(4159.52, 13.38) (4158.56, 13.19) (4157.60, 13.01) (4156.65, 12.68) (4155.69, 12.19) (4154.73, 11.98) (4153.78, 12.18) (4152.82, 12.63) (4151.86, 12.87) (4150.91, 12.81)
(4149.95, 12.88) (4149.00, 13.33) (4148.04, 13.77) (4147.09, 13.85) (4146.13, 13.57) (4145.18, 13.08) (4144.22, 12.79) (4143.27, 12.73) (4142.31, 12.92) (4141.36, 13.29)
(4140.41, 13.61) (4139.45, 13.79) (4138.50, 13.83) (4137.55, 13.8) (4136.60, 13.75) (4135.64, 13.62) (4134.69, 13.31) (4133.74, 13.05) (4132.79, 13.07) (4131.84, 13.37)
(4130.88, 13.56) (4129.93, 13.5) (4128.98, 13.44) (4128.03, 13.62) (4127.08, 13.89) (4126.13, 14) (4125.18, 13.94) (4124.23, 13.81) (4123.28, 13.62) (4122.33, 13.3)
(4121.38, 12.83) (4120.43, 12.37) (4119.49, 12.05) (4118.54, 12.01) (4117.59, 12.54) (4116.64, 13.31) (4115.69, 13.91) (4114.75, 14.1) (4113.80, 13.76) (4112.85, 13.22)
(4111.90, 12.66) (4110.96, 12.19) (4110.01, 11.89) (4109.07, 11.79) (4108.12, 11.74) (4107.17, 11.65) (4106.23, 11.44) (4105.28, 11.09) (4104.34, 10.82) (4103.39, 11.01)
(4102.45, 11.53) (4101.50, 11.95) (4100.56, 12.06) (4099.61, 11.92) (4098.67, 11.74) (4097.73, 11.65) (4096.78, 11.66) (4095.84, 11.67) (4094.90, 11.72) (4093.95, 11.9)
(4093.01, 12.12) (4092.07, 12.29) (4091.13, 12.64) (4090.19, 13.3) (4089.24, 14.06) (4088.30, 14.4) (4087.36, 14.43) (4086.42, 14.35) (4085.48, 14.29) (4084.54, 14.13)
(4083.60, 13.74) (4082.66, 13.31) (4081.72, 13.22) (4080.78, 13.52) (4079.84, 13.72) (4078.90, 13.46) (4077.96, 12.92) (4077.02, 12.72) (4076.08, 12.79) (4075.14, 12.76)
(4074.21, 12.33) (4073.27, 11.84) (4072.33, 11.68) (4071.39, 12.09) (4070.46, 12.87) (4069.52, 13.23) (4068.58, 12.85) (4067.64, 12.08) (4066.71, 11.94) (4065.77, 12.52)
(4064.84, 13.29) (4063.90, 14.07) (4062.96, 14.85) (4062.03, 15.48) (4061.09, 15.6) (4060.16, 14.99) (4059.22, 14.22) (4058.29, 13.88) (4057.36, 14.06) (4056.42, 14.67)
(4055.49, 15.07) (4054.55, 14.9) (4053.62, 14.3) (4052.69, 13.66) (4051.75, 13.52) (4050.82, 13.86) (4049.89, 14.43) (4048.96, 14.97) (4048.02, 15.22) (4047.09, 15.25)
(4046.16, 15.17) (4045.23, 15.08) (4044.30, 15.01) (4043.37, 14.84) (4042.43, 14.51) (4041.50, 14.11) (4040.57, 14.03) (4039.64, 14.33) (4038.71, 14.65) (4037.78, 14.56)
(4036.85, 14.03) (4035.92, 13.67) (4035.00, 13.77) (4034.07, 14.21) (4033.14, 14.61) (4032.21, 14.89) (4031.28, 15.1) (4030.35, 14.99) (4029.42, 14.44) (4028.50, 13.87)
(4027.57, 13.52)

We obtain 2.80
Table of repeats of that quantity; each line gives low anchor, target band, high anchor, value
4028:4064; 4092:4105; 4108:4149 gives 1.9 Ang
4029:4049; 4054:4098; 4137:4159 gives 2.4 Ang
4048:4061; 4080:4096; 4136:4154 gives 0.8 Ang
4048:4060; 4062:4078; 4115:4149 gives 1.5 Ang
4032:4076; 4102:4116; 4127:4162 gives 1.4 Ang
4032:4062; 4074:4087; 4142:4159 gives 0.5 Ang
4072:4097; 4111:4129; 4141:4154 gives -0.3 Ang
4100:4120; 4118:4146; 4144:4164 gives -1.4 Ang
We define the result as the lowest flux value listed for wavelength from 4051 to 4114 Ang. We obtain 10.82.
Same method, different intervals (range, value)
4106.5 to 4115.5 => 11.65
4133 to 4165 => 11.98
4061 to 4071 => 11.94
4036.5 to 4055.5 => 13.52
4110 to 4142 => 11.89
